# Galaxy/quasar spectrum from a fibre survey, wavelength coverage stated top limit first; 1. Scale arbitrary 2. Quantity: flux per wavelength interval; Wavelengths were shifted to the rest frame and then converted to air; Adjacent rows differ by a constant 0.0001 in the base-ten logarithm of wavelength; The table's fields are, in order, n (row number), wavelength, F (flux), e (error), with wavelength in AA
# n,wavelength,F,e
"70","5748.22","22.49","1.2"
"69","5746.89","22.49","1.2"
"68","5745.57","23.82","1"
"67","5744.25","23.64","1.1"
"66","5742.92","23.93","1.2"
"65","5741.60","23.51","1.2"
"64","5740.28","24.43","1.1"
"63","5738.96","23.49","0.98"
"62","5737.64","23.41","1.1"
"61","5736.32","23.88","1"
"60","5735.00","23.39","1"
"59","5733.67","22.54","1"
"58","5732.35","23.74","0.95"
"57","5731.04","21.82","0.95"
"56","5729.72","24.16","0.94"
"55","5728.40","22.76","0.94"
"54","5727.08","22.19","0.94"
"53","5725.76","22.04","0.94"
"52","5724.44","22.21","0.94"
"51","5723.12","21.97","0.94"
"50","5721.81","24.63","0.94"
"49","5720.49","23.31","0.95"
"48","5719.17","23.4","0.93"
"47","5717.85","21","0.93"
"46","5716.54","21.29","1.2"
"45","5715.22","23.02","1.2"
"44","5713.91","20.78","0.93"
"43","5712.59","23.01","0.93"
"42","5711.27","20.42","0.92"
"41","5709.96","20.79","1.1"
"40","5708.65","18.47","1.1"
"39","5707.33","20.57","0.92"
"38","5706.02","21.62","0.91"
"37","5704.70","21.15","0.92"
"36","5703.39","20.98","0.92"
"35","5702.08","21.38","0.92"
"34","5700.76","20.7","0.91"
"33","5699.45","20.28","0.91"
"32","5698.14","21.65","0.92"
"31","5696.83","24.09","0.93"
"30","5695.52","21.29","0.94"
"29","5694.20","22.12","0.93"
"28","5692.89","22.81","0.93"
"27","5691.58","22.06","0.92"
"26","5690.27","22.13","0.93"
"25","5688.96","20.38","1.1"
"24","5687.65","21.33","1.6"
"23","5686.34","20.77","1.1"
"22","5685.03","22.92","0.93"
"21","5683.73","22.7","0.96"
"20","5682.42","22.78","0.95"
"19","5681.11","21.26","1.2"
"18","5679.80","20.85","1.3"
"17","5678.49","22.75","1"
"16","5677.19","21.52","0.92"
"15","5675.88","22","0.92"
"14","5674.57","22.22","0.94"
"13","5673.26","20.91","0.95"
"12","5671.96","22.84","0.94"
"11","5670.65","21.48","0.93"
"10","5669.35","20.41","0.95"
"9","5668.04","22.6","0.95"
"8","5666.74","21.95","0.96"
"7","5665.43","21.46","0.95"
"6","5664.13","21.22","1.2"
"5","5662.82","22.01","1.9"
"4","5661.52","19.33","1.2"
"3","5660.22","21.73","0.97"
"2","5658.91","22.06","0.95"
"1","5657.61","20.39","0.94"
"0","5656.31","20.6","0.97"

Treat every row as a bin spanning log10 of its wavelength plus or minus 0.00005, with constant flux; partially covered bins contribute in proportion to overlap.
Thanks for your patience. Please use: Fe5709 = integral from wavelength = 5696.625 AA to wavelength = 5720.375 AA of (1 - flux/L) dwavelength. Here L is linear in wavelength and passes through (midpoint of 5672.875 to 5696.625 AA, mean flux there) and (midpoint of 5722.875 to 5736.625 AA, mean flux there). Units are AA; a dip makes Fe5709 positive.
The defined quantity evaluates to 1.1 AA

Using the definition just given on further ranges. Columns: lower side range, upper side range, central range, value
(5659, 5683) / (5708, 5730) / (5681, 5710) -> 0.4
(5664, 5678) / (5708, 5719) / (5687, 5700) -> -0.2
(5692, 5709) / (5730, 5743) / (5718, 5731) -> -0.1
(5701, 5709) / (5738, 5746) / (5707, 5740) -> -0.1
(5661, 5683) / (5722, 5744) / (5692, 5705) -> 0.4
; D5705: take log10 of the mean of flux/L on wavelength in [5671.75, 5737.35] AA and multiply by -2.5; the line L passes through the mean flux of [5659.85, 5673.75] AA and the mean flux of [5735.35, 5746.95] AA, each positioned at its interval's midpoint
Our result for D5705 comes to 0.030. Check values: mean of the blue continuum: 21.5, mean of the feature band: 22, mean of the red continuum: 23.7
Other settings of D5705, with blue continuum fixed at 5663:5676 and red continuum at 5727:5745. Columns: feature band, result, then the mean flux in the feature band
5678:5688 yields 0.01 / 21.9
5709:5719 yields 0.07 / 21.5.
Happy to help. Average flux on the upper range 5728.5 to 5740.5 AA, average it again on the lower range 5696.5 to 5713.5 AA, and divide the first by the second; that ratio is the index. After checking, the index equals 1.1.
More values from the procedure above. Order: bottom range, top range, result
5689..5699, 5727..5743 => 1.05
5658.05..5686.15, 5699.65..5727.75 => 1.00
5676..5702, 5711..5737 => 1.04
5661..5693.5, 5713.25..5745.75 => 1.06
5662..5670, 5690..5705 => 1.01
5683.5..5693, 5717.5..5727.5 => 1.04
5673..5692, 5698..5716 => 0.97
